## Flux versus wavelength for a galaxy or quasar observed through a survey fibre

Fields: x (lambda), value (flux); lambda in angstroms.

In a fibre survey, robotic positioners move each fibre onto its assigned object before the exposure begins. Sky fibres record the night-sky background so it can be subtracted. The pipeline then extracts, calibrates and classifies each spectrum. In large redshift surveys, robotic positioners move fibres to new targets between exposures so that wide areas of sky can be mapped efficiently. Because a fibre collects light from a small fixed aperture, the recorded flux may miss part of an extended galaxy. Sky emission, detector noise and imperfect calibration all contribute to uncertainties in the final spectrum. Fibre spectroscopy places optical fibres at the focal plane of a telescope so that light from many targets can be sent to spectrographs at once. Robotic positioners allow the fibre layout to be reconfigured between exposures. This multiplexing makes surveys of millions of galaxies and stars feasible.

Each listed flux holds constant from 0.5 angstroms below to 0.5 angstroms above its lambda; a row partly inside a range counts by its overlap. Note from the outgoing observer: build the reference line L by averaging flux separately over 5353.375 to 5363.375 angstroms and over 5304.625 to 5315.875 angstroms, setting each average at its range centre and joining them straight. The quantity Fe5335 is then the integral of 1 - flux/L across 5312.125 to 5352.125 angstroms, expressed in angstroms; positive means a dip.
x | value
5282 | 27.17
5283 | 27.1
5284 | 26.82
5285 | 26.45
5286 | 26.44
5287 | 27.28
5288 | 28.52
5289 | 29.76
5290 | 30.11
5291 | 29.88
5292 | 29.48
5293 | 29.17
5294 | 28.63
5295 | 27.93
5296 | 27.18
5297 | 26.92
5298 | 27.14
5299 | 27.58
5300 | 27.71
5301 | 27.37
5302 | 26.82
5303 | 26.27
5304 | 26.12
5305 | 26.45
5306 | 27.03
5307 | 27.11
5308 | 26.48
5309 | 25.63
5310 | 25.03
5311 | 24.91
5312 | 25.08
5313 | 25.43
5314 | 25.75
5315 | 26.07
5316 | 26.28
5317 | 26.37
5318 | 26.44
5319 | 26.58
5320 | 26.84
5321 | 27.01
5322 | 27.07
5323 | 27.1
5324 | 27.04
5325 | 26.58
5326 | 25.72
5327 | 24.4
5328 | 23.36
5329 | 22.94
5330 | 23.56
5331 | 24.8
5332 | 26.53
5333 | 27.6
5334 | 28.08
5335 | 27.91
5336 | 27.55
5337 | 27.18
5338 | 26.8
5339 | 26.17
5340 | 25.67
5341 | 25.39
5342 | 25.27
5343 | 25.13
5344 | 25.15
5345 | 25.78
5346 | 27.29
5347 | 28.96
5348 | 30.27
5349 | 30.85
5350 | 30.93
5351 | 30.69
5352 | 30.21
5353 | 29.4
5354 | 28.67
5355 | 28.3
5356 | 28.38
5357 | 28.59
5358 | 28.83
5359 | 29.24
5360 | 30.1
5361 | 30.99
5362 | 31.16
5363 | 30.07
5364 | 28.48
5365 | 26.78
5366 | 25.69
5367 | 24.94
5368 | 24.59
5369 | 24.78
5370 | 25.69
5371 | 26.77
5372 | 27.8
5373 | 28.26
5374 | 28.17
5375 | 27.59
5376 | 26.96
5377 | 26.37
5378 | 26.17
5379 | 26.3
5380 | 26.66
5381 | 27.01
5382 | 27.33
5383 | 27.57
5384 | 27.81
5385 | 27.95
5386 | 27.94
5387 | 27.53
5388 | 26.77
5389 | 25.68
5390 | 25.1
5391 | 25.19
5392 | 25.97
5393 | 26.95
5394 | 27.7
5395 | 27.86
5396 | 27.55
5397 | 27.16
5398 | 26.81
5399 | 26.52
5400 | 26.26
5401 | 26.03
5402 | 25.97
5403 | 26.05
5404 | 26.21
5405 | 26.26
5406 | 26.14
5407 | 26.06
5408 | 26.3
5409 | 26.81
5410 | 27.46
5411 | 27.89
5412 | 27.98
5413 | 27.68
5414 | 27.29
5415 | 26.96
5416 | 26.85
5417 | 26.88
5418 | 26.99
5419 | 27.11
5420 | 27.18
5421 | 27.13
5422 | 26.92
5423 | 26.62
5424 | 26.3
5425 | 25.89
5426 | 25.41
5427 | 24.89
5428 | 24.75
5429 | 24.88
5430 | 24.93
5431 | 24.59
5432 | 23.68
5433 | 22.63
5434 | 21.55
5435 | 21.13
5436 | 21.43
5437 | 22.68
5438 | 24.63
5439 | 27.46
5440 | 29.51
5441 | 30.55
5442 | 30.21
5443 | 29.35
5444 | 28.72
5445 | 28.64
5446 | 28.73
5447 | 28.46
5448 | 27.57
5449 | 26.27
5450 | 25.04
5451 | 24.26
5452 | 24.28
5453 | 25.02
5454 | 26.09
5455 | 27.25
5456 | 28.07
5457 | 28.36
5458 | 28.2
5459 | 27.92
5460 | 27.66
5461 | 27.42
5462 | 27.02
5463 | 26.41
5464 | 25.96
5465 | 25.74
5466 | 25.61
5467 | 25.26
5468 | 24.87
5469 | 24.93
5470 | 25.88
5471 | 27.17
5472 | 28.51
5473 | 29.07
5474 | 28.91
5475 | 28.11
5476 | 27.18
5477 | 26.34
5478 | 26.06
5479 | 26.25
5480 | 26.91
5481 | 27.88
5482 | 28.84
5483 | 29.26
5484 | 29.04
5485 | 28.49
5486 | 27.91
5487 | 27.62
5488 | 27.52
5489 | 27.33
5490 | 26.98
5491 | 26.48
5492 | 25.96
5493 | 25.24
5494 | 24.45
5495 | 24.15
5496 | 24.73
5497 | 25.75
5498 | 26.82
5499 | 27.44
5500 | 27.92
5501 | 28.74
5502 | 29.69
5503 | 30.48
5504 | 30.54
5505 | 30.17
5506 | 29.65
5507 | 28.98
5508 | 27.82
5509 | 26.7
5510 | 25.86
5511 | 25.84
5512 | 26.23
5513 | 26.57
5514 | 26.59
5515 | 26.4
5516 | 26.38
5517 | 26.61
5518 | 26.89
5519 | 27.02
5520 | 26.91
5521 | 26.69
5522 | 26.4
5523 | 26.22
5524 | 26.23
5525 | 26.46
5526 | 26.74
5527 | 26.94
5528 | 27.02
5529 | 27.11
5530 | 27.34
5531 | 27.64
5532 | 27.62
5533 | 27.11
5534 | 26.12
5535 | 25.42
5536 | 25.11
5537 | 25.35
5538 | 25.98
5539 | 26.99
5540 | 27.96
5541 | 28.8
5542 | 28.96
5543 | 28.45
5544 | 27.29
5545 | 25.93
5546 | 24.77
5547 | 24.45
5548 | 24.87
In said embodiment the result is 1.2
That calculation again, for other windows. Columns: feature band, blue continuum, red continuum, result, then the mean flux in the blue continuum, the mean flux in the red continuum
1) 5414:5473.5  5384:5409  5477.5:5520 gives 1.29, 26.6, 27.3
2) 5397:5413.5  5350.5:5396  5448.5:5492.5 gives 0.42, 27.6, 26.9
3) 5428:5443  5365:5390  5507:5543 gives 0.91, 26.7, 26.8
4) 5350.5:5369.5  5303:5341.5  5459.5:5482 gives -1.54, 26.1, 26.8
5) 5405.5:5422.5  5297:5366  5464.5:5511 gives 0.10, 27.1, 27.3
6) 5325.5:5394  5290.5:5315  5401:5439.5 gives -2.18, 26.9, 25.7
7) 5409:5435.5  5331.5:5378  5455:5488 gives 1.56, 27.7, 27.3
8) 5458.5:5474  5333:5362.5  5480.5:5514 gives 0.52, 28.2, 27.5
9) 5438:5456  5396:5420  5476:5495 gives -0.34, 26.8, 27.1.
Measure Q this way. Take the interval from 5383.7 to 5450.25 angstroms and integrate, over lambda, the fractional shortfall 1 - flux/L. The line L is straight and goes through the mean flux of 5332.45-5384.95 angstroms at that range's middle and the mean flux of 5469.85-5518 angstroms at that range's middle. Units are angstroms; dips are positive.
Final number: 2.58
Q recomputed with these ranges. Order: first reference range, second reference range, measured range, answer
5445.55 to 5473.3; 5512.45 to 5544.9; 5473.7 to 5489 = -0.6 angstroms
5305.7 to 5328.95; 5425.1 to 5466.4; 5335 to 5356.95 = -1.5 angstroms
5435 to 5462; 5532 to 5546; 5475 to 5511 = -0.7 angstroms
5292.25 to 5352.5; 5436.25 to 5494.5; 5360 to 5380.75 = -0.3 angstroms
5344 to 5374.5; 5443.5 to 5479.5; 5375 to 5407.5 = 1.4 angstroms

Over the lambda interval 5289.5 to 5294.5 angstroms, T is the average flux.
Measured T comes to 29.5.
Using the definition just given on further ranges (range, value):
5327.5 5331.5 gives 23.7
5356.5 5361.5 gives 29.6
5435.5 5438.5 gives 22.9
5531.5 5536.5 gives 26.3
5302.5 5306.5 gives 26.5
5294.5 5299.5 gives 27.4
